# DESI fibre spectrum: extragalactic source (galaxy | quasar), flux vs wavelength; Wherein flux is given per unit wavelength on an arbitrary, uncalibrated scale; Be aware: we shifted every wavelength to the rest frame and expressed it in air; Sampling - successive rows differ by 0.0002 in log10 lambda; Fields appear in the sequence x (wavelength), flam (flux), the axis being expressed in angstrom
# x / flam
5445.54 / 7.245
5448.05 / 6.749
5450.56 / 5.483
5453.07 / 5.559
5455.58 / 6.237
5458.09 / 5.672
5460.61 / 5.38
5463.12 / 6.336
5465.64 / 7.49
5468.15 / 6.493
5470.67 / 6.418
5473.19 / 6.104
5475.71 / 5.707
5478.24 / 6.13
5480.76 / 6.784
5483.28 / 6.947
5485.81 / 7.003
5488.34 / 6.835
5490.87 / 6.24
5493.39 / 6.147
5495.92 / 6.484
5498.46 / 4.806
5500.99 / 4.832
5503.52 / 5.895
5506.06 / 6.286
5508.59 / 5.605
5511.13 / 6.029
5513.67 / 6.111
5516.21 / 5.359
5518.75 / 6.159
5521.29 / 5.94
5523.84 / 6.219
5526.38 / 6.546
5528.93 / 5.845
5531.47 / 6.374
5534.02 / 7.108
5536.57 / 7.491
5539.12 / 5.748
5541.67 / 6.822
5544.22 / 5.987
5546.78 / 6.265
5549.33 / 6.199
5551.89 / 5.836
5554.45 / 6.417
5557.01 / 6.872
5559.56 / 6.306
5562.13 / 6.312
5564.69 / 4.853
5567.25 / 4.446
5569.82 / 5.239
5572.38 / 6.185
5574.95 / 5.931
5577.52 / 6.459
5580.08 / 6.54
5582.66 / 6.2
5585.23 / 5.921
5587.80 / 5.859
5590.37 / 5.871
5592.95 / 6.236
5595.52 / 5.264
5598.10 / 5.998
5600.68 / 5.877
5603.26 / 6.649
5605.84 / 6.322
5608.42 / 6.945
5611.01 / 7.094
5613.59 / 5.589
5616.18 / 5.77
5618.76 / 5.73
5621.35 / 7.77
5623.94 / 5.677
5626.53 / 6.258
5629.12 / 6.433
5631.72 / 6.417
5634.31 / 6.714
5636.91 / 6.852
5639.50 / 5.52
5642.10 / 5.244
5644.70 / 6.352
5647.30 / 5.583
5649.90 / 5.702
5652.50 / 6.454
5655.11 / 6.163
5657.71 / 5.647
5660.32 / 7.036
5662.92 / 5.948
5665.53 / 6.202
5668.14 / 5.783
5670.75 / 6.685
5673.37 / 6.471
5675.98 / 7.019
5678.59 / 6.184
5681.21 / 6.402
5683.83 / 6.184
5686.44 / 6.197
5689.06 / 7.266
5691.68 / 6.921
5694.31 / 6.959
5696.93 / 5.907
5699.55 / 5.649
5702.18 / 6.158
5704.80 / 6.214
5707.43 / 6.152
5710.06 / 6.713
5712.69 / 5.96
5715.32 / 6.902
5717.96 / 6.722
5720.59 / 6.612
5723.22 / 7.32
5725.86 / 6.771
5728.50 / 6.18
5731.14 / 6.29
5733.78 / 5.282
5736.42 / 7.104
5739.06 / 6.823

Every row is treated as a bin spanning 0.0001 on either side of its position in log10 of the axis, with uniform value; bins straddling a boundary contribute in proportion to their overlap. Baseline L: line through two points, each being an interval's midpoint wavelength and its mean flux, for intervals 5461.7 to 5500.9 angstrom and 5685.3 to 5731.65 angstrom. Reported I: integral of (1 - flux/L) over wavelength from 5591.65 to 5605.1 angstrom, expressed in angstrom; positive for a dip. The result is 0.8 angstrom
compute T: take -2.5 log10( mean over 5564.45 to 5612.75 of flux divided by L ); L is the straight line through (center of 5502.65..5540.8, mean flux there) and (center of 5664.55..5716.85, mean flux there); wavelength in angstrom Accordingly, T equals 0.05 mag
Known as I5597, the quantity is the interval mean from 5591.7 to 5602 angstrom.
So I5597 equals 5.85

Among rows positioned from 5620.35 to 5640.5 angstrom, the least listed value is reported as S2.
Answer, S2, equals 5.52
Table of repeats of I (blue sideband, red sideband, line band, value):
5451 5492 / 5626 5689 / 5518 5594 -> 1.78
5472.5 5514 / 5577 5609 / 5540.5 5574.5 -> 0.87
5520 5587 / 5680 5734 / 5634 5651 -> 0.97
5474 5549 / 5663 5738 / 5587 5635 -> 0.65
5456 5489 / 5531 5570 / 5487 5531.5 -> 2.19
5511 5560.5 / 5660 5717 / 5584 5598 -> 1.07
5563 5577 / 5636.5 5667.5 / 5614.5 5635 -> -1.73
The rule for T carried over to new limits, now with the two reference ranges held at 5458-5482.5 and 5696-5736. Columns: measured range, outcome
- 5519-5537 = -0.02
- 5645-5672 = 0.04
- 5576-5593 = 0.03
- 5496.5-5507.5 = 0.14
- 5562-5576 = 0.17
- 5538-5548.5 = 0.02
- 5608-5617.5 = 0.01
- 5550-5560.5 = -0.01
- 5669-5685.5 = -0.02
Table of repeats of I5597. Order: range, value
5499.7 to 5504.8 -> 5.36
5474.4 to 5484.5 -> 6.39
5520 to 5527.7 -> 6.23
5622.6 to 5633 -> 6.2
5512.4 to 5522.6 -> 5.89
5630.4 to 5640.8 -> 6.37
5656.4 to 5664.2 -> 6.22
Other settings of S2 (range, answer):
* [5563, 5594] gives 4.446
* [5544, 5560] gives 5.836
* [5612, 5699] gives 5.244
